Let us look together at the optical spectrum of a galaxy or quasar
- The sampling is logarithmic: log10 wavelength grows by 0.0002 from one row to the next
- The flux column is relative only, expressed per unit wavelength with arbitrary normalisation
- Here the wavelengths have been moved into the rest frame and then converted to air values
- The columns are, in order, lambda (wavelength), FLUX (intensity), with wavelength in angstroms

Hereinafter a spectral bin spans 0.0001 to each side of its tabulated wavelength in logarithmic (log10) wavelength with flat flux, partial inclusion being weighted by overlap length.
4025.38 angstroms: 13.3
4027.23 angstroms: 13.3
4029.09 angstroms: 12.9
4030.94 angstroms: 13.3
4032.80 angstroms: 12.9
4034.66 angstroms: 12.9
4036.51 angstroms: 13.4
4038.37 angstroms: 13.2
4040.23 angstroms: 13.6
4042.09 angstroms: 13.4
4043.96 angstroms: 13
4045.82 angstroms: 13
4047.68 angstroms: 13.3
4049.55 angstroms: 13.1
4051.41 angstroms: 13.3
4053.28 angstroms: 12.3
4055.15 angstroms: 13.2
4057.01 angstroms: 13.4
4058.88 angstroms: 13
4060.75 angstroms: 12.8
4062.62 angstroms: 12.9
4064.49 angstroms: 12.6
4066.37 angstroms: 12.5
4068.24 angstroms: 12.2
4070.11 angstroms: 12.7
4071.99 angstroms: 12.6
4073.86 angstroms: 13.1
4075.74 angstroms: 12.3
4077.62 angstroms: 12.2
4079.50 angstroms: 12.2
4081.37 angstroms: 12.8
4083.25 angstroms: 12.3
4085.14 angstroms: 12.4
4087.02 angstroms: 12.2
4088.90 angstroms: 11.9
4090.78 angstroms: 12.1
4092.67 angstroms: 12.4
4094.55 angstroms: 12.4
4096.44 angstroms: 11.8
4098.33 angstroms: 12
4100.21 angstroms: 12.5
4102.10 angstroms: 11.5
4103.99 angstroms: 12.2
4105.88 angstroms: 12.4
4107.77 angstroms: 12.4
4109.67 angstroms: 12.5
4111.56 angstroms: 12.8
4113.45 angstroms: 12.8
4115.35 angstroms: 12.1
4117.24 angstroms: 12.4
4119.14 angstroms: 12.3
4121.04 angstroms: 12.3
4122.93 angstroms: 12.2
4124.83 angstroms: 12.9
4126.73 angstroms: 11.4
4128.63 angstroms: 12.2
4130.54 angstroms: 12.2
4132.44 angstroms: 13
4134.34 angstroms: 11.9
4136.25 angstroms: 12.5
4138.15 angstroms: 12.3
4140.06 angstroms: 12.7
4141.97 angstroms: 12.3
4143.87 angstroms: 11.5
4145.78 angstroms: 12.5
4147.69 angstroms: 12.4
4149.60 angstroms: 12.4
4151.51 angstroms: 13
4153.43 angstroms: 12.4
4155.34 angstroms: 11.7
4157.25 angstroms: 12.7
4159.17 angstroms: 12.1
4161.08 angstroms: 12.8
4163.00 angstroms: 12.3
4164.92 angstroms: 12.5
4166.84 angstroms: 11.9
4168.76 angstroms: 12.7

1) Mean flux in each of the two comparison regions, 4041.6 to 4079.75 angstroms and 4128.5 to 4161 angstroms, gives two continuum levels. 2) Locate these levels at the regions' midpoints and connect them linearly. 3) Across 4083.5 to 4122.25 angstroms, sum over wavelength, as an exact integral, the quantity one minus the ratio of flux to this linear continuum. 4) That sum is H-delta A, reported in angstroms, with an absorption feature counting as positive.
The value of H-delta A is 1.0 angstroms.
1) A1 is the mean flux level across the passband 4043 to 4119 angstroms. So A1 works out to 12.5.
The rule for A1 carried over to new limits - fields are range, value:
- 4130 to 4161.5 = 12.4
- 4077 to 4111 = 12.2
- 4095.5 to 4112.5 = 12.2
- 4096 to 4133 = 12.3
